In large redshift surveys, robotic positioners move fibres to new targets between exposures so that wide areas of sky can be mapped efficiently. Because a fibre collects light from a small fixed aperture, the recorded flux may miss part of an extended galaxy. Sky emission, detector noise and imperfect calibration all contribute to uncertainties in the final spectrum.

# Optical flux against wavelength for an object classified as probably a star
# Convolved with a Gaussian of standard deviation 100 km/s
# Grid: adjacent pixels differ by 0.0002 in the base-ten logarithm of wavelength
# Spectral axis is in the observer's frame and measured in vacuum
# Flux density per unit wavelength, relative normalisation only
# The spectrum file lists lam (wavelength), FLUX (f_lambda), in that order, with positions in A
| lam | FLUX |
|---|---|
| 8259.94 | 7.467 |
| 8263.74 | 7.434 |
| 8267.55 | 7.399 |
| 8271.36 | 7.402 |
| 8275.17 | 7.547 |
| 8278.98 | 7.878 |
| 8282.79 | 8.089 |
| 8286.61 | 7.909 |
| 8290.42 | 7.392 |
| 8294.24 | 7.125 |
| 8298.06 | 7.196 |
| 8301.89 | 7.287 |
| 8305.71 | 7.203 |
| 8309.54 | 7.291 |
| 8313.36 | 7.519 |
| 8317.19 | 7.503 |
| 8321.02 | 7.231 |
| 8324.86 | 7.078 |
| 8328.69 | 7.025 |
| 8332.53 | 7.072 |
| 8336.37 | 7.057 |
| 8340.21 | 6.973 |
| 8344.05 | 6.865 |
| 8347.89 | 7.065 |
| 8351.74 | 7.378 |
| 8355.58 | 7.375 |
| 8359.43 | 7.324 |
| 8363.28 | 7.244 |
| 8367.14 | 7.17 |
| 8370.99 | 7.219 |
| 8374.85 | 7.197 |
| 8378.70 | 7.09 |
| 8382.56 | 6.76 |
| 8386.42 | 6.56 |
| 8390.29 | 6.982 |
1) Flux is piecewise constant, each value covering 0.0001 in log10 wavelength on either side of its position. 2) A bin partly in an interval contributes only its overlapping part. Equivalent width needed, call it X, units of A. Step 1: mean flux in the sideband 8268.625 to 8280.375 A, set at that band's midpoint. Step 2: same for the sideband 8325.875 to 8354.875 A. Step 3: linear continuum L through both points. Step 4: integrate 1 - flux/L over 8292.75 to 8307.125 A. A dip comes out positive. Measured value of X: 0.4 A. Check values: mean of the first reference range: 7.58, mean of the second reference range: 7.08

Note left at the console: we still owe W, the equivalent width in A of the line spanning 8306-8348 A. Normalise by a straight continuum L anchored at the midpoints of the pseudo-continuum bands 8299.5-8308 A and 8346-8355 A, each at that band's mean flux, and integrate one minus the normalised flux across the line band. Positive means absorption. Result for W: 0.5 A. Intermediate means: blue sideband 7.24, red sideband 7.25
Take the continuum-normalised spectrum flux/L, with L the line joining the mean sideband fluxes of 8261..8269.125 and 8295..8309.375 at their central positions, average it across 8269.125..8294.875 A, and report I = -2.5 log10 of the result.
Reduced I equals -0.045 mag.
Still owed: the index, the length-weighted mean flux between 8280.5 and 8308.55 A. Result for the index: 7.46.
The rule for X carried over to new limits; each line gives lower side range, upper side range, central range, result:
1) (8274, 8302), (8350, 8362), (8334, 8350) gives 0.9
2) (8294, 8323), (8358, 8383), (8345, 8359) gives -0.1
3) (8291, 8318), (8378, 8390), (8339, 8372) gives -1.0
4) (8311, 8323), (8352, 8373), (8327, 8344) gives 0.8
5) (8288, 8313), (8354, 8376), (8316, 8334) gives 0.2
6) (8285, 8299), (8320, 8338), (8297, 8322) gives -0.2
